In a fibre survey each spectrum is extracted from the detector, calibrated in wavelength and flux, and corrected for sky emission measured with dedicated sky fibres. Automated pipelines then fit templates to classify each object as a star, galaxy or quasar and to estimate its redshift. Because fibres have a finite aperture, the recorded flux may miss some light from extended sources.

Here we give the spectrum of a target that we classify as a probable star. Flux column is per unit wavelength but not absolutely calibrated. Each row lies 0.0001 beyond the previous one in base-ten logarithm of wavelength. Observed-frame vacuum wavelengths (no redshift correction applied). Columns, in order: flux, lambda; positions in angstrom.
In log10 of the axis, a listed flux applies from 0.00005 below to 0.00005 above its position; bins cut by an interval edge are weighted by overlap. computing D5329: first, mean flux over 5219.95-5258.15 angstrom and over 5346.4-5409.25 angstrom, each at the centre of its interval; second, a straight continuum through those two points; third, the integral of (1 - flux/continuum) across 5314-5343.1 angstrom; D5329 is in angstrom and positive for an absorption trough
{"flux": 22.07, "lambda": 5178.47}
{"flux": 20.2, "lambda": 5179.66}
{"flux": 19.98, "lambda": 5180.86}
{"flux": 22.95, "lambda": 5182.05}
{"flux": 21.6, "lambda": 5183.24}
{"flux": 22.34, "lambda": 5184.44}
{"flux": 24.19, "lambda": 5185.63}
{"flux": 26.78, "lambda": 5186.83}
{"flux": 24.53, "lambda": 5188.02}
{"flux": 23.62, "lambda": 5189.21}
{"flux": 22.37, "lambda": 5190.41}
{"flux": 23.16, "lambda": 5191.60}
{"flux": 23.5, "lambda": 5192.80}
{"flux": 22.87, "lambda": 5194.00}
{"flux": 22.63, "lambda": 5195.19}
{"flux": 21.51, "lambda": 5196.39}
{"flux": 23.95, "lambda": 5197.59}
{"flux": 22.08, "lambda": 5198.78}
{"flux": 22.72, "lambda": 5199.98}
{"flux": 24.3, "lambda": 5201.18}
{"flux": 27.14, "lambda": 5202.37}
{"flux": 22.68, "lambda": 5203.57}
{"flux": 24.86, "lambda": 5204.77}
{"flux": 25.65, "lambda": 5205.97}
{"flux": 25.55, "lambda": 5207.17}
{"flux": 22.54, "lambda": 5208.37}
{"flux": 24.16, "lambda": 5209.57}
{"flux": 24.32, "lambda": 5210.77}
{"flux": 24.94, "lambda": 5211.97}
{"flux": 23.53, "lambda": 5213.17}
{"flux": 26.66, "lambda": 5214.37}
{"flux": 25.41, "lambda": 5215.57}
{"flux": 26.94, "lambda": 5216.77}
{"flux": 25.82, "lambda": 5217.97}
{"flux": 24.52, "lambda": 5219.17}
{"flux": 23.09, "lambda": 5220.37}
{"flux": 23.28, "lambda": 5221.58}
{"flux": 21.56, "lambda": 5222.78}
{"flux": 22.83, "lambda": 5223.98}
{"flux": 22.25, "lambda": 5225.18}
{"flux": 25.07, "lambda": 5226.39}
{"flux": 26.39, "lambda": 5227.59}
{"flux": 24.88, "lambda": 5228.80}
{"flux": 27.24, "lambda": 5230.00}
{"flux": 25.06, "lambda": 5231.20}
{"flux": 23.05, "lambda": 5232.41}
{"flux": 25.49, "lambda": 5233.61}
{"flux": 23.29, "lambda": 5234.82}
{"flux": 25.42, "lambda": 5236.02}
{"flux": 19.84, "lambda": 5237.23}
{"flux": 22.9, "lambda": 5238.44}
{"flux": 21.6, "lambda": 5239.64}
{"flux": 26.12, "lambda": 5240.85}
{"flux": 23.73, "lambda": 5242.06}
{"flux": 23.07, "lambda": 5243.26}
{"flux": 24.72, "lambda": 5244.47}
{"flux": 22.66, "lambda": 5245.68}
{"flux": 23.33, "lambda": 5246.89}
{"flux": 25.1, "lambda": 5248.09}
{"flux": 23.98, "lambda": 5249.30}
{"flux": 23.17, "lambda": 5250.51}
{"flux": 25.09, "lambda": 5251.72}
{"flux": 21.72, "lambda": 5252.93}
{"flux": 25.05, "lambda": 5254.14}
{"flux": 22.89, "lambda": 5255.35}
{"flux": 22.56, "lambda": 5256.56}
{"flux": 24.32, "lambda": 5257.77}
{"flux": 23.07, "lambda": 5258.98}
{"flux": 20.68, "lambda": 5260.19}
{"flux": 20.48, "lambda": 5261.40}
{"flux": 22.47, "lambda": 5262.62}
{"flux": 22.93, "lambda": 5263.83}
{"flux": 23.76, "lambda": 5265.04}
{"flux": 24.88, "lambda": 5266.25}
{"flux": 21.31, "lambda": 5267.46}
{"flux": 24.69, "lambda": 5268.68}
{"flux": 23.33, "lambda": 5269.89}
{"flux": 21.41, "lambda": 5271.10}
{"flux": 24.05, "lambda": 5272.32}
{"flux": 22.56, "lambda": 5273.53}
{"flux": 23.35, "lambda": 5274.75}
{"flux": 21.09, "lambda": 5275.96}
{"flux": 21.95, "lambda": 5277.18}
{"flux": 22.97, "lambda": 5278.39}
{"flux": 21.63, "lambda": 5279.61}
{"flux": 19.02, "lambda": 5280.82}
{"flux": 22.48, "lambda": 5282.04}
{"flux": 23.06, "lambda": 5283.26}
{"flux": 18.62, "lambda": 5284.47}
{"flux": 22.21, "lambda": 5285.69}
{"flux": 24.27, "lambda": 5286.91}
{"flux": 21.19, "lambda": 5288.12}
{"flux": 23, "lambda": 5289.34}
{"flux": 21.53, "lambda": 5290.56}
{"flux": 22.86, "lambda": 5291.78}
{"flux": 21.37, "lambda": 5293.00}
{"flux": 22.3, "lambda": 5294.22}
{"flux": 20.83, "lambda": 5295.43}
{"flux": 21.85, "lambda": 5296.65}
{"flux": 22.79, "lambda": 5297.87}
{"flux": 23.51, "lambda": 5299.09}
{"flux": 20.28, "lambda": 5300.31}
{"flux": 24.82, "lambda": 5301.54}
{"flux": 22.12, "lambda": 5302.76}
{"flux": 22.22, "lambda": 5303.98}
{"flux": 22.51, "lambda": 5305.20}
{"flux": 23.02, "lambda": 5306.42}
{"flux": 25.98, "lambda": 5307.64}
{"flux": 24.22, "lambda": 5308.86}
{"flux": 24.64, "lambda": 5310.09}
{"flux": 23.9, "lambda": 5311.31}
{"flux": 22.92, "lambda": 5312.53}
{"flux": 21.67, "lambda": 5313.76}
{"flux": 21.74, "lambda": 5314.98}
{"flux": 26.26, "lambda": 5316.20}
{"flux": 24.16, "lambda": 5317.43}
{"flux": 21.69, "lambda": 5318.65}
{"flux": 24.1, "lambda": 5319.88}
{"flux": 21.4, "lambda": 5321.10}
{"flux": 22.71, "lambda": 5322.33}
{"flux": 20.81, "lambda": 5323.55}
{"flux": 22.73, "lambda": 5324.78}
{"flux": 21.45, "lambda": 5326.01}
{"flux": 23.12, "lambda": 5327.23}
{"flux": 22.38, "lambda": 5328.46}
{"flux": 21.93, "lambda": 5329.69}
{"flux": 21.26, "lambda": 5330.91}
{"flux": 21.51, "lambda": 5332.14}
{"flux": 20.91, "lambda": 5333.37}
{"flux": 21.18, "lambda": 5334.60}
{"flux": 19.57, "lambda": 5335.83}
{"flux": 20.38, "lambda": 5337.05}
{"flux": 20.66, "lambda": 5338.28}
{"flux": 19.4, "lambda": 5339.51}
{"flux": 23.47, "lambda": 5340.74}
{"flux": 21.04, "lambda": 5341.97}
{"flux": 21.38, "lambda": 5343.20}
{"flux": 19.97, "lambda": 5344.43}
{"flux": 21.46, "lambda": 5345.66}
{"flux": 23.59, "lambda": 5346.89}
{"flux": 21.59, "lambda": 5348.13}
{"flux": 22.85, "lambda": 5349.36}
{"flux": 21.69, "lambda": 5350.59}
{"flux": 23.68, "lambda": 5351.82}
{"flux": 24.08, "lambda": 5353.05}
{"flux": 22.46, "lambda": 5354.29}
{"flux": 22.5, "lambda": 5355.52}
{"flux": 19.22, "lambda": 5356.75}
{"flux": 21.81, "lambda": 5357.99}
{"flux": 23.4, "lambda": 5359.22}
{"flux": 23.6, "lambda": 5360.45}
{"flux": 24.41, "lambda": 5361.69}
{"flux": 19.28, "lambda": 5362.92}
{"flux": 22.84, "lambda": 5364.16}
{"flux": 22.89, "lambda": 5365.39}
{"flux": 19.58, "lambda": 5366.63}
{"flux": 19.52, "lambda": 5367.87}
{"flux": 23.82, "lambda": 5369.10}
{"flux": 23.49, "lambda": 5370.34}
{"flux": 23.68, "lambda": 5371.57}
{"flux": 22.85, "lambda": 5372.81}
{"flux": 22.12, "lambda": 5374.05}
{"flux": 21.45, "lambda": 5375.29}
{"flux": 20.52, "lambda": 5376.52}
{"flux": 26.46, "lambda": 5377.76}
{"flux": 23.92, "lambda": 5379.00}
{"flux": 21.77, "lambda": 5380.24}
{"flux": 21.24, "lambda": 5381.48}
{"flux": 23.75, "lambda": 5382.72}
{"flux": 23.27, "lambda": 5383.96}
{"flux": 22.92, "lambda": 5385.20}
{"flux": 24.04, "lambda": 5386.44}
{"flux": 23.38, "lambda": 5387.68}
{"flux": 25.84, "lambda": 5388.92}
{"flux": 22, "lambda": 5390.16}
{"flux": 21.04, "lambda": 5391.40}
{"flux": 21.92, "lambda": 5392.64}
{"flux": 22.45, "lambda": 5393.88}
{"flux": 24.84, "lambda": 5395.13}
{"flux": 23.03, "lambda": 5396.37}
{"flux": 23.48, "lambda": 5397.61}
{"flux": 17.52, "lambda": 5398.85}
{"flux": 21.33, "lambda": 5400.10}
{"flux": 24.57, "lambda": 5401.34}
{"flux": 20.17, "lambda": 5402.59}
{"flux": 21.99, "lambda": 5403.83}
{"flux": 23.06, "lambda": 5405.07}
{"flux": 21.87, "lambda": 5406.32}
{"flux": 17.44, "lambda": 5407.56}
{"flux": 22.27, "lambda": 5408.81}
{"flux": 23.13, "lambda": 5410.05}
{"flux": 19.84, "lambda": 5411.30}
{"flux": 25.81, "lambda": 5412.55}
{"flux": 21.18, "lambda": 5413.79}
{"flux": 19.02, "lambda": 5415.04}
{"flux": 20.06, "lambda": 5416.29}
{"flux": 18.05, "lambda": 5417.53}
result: 1.3 angstrom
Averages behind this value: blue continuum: 23.8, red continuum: 22.4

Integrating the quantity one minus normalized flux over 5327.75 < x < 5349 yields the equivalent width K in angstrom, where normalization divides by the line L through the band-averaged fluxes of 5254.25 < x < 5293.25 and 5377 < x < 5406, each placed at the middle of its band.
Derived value 1.2 angstrom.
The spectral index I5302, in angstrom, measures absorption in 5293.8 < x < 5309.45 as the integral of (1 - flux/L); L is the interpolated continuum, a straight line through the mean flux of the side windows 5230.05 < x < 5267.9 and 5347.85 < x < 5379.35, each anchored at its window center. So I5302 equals 0.1 angstrom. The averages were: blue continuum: 23.4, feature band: 22.8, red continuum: 22.5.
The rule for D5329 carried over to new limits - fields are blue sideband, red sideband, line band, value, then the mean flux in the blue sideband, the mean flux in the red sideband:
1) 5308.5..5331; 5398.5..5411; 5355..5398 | -1.56 angstrom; 22.8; 21.4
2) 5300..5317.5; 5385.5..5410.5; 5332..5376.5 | 1.87 angstrom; 23.4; 22.3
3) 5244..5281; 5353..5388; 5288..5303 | 0.39 angstrom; 22.9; 22.5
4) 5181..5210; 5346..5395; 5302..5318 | -0.39 angstrom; 23.6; 22.6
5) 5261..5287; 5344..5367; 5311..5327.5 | -0.34 angstrom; 22.4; 22.2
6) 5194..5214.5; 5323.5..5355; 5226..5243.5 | -0.56 angstrom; 24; 21.7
